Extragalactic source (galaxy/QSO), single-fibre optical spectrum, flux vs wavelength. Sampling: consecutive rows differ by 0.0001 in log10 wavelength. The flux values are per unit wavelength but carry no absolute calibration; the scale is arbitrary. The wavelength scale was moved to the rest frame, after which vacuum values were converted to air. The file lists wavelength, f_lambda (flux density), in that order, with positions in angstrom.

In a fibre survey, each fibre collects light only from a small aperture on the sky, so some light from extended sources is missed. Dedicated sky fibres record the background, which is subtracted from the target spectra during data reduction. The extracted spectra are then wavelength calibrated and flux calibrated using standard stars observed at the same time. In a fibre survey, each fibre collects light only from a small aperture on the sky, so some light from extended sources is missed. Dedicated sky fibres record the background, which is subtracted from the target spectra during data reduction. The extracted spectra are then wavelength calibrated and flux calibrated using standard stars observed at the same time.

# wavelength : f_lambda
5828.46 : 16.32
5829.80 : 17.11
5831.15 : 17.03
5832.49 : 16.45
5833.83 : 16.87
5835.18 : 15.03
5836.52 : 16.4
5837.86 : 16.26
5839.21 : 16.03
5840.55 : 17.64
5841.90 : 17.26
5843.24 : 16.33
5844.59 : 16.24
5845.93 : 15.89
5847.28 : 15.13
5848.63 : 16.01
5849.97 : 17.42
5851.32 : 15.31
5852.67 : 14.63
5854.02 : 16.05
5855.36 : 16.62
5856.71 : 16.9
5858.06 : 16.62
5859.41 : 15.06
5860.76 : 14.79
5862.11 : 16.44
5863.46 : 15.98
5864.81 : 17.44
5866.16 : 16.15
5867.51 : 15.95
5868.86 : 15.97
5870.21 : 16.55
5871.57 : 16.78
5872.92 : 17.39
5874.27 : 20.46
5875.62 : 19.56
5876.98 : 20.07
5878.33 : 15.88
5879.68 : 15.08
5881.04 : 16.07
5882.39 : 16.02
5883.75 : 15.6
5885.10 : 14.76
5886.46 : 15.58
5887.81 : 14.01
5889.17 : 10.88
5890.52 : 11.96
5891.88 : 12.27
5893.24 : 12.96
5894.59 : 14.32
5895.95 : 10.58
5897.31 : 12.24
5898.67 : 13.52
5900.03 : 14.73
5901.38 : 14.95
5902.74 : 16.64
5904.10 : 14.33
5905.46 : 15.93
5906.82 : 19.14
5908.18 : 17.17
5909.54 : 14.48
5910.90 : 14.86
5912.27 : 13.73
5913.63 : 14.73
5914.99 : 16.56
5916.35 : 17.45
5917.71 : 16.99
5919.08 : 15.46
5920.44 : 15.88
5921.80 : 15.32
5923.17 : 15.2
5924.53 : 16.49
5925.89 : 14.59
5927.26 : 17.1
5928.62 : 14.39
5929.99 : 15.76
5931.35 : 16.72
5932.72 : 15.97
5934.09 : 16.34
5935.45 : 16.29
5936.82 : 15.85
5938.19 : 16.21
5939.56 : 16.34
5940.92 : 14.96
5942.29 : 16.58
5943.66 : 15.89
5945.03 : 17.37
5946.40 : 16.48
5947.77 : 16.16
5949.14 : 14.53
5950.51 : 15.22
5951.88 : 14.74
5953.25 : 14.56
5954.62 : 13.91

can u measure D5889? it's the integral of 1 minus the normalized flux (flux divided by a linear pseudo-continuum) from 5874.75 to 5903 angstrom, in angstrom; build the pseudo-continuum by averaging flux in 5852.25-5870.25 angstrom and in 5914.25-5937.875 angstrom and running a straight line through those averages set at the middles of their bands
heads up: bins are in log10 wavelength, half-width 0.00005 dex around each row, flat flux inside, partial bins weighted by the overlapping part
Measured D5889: 2.5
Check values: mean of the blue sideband 16.1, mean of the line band 14.7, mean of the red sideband 16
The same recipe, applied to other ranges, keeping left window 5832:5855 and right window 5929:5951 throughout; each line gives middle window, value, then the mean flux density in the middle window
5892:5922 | 1.94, 15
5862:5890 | -0.28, 16.3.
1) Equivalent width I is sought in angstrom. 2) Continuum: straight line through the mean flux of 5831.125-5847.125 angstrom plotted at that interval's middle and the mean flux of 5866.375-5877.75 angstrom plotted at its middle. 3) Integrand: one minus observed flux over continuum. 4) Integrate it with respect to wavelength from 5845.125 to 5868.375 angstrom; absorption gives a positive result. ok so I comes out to 1.5 angstrom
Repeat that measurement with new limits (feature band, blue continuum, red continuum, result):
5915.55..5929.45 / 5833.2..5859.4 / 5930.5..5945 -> 0.2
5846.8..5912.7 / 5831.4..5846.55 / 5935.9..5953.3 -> 2.7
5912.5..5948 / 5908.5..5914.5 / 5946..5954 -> -2.5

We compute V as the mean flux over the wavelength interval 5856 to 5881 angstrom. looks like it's 16.8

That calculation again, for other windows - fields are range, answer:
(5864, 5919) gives 15.5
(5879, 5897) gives 13.8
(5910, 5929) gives 15.6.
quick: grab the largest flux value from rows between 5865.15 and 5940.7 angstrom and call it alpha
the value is 20.46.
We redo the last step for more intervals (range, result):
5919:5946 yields 17.37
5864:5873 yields 17.44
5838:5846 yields 17.64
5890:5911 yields 19.14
